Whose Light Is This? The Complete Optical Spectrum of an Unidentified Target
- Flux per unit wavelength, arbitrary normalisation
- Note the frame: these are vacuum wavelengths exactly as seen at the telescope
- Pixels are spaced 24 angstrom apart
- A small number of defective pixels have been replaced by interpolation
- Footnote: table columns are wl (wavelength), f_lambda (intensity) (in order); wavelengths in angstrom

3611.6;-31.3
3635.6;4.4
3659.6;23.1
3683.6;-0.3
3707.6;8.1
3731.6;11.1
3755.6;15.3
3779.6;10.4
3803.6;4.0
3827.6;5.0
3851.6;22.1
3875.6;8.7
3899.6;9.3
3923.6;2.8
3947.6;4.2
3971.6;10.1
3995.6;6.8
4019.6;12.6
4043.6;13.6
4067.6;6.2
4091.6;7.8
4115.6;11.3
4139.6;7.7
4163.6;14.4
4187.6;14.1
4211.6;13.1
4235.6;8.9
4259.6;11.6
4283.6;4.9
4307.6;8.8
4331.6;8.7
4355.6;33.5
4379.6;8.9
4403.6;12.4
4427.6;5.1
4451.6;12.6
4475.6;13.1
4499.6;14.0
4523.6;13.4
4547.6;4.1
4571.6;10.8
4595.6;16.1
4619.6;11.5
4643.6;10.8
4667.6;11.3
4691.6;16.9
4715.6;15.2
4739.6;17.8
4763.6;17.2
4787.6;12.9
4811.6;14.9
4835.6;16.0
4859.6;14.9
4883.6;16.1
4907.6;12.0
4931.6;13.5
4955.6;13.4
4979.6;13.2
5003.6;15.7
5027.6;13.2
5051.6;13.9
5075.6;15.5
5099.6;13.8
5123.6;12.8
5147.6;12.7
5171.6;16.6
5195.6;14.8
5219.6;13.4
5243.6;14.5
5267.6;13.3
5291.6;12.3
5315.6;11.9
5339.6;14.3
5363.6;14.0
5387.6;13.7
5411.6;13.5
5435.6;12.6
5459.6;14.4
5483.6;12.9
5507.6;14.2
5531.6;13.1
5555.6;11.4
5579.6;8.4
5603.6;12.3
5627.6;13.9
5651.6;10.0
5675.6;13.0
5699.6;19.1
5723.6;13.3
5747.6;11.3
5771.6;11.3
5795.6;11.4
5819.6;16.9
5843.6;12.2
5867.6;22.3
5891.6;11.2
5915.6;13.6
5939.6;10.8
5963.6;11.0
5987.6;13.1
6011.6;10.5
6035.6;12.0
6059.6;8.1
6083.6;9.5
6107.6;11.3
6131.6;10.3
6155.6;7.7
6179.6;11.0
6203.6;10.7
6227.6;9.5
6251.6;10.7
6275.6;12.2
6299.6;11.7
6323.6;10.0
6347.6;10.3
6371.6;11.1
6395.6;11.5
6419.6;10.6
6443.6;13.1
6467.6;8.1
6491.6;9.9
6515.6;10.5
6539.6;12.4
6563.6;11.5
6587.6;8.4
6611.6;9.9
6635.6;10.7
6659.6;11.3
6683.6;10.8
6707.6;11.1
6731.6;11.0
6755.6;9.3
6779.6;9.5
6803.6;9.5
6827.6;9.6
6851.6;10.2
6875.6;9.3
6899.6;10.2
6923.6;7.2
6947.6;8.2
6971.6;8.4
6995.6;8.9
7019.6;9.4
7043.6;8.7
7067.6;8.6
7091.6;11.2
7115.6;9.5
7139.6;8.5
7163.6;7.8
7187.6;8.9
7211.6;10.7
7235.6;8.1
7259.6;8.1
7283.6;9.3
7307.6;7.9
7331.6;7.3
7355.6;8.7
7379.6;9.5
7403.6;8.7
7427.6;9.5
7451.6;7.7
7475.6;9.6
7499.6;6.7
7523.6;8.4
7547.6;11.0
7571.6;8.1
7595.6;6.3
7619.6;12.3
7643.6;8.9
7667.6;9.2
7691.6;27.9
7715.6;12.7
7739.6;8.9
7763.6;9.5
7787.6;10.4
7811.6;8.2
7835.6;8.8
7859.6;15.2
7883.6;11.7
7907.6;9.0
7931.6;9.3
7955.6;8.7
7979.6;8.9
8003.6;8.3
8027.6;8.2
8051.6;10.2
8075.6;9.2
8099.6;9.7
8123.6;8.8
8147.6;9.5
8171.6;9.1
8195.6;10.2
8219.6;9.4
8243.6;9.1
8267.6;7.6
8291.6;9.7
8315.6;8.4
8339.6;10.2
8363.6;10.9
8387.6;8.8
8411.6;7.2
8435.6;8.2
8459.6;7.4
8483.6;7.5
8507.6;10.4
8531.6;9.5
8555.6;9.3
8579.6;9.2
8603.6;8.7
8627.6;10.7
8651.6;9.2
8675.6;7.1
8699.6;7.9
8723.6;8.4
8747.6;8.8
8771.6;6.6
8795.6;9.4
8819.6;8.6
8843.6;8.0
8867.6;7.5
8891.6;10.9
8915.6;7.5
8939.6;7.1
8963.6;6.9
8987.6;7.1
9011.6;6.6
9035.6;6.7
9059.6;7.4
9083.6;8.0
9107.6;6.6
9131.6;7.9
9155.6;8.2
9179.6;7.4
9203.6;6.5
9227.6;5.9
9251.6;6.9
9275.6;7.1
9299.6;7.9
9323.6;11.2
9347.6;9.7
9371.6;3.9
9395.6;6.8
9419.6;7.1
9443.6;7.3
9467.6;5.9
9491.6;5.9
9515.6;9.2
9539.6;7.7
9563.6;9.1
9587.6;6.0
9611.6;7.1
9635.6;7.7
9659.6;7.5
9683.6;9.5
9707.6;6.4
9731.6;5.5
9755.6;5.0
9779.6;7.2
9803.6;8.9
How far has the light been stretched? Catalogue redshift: 0.17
